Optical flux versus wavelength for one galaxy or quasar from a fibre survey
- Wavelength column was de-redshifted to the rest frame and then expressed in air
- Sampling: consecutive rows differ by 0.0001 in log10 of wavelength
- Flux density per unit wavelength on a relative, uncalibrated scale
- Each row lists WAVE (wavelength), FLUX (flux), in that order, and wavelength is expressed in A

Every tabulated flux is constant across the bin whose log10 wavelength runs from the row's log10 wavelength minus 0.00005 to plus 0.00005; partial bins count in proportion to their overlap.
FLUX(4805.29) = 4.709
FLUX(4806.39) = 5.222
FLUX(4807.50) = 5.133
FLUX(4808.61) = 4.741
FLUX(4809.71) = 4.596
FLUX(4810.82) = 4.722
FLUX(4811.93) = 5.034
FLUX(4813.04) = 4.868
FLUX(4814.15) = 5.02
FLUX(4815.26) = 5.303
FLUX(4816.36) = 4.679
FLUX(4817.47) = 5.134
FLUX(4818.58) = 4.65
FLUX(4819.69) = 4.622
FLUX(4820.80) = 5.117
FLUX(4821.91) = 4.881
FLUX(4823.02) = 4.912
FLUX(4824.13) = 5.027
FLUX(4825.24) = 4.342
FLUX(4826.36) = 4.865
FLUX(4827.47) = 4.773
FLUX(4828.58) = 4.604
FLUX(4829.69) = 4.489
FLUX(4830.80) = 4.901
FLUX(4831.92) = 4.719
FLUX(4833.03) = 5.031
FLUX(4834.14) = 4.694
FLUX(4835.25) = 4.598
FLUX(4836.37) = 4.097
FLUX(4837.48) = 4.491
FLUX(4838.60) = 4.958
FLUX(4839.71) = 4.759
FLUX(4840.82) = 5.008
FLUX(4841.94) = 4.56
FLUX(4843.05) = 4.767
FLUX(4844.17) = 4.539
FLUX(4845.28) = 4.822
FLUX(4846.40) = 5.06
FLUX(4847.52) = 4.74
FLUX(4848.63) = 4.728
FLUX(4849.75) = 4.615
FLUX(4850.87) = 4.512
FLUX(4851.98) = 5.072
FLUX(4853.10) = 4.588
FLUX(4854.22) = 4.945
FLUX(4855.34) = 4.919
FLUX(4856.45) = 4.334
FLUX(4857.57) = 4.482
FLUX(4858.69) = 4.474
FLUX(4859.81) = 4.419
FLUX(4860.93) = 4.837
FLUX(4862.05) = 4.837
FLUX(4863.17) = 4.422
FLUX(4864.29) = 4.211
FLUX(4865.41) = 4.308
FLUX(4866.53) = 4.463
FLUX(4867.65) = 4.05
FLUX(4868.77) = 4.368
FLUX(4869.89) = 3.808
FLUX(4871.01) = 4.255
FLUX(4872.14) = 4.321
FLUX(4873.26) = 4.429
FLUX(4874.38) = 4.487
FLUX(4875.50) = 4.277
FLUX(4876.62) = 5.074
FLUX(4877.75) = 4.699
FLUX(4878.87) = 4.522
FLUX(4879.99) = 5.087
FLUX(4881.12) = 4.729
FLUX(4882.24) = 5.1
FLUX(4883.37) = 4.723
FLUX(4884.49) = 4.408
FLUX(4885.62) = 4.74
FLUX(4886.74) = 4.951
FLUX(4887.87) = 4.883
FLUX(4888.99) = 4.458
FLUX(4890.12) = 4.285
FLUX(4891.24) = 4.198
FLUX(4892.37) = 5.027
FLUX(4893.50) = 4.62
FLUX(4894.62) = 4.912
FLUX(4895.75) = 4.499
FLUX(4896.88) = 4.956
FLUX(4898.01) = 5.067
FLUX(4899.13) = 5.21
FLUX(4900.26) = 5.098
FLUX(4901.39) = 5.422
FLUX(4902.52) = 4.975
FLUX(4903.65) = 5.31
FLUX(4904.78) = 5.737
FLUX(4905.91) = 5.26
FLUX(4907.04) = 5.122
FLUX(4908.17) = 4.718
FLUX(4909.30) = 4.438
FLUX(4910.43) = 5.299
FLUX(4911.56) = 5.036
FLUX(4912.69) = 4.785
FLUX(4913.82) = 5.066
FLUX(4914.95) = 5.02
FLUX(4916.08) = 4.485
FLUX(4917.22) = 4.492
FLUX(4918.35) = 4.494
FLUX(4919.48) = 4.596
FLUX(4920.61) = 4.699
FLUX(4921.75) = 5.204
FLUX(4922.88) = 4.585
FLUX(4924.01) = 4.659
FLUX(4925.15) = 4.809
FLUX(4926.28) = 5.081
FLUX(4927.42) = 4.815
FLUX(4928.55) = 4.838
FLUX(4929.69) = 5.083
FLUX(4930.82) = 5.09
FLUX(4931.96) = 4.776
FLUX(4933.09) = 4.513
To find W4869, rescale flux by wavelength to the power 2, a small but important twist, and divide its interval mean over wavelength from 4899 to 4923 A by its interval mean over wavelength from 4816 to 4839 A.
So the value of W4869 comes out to 1.08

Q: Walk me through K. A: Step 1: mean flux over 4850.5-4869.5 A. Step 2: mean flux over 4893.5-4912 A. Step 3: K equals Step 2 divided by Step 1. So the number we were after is 1.11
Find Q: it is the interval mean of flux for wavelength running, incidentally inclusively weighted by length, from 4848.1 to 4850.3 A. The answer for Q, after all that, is 4.66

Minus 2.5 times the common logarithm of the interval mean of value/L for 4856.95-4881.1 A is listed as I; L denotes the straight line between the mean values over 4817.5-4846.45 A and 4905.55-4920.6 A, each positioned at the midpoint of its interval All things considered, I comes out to 0.07 mag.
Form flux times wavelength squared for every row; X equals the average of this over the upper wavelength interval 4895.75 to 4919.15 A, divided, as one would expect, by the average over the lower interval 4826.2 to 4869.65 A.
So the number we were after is 1.10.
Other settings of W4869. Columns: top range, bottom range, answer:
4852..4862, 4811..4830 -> 0.98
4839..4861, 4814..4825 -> 0.97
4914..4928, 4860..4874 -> 1.11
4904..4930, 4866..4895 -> 1.08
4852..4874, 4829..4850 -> 0.95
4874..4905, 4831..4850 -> 1.04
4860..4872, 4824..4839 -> 0.95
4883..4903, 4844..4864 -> 1.04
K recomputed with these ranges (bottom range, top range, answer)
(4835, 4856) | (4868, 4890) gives 0.97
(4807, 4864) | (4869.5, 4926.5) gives 1.01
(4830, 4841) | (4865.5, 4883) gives 0.96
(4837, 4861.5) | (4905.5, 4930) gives 1.03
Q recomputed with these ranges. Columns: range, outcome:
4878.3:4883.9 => 4.83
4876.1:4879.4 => 4.76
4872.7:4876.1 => 4.42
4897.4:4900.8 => 5.13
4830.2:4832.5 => 4.8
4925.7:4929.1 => 4.92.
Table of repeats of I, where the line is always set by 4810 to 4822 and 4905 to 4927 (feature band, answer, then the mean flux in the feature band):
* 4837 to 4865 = 0.046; 4.68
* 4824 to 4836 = 0.043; 4.71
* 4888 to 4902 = 0.010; 4.82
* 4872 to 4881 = 0.054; 4.63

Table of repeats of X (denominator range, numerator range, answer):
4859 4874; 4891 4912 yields 1.16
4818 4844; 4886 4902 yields 1.05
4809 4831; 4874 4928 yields 1.04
